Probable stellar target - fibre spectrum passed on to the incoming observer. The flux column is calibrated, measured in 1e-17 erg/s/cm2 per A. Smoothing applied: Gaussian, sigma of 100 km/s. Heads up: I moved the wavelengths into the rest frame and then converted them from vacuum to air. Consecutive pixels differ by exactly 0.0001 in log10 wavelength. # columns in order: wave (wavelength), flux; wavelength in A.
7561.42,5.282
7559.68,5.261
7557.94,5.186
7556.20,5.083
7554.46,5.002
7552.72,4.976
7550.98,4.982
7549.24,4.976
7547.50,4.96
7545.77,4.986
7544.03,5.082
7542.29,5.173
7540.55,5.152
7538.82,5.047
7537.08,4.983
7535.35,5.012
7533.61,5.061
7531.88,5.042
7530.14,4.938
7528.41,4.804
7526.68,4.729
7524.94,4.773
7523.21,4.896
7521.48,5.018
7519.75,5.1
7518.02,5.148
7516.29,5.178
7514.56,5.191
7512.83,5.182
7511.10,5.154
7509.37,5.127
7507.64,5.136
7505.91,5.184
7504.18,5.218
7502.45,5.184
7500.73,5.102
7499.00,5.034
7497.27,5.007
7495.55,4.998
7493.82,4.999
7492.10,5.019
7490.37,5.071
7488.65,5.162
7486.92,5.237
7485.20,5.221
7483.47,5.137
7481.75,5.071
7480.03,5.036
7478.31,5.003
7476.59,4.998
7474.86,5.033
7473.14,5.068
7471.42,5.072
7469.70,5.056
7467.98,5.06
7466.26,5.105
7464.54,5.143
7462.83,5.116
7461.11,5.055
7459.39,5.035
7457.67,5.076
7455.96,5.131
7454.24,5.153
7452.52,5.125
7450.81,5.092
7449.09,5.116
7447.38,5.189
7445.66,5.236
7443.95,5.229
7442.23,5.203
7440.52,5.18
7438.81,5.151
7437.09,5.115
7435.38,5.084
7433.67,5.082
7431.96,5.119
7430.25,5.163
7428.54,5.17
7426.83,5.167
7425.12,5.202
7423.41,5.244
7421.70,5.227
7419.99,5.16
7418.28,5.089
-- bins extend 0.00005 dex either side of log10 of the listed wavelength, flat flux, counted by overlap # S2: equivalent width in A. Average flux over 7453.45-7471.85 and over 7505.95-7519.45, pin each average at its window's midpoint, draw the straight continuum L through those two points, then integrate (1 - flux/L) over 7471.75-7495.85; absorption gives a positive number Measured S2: 0.20 A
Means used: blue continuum 5.09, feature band 5.08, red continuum 5.16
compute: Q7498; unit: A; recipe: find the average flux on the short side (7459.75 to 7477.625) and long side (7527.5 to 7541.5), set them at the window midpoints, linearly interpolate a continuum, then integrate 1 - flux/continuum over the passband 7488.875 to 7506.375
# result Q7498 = -0.1 A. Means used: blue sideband 5.07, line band 5.08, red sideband 5.01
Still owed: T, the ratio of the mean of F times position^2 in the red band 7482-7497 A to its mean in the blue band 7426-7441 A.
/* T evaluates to 1.01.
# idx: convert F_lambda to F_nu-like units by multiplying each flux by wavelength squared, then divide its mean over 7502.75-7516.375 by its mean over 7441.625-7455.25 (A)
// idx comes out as 1.02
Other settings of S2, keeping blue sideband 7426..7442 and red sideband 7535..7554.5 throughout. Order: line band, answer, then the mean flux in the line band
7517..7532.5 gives 0.3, 4.94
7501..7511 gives -0.2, 5.16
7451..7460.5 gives 0.0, 5.1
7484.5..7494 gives -0.1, 5.13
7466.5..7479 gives 0.1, 5.04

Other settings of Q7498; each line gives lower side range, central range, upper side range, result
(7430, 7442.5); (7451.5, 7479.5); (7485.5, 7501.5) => 0.15 A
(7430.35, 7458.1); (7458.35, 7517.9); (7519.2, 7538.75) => -0.71 A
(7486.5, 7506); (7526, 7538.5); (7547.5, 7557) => 0.21 A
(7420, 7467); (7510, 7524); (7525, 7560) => -0.18 A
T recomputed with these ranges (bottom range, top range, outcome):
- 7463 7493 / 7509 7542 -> 1.00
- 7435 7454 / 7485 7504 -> 1.00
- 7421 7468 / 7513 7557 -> 1.00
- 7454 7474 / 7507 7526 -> 1.01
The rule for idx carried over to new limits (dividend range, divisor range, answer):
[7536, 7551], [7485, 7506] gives 1.00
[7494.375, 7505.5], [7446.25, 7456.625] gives 1.00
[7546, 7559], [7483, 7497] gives 1.00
